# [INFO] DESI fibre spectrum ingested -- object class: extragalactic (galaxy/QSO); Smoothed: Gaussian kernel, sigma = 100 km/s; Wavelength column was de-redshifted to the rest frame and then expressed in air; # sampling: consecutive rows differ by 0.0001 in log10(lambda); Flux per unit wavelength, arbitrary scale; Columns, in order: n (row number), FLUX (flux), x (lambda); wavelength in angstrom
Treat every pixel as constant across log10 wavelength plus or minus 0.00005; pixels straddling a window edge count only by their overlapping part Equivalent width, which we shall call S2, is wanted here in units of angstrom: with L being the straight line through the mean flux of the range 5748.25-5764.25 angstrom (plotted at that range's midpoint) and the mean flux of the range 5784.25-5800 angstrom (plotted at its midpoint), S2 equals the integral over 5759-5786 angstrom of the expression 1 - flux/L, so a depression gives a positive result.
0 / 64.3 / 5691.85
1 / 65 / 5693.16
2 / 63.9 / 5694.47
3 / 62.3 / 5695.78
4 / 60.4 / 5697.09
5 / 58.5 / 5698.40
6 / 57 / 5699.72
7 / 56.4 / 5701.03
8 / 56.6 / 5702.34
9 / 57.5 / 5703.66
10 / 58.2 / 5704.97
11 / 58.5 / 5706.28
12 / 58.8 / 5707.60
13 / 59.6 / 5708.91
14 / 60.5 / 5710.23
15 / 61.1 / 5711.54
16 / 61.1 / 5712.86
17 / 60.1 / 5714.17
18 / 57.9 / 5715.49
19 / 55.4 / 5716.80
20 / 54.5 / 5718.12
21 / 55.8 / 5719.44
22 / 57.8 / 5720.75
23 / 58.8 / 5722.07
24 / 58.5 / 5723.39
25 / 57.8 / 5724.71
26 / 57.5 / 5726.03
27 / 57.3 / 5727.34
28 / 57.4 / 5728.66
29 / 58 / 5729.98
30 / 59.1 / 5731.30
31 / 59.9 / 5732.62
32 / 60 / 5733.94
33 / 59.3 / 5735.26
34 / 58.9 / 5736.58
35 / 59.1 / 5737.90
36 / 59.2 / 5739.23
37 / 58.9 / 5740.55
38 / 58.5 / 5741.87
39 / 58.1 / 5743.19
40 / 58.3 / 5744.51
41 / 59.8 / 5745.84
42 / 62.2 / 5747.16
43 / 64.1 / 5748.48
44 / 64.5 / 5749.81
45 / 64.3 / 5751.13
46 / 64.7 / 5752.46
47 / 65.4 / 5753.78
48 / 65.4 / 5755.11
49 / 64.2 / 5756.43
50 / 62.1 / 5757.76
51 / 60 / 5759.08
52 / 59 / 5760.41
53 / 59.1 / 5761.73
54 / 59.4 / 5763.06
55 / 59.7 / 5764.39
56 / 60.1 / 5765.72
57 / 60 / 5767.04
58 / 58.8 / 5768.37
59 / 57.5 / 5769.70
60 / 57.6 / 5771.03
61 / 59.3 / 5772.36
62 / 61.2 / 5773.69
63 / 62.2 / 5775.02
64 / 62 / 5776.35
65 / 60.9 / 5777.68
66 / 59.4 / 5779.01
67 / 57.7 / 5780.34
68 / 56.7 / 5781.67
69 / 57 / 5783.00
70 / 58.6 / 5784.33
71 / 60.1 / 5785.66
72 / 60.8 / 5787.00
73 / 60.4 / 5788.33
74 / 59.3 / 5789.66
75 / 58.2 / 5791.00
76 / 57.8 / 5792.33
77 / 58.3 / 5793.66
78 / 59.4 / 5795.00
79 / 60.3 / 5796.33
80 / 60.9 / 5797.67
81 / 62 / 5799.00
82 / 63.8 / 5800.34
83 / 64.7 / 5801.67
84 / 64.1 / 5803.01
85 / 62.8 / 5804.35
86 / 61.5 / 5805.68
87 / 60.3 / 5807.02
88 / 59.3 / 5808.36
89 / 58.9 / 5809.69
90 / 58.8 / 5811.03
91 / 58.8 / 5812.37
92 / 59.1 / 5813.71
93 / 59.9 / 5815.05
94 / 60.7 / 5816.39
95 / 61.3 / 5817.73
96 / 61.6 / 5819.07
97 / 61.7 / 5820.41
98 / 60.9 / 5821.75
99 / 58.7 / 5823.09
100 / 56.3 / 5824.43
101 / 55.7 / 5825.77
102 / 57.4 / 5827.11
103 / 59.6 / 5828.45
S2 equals 0.9 angstrom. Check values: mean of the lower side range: 62.5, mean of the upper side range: 59.8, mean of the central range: 59.3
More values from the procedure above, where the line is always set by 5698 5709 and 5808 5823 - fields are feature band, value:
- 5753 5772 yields -0.52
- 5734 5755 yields -0.89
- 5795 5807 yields -0.49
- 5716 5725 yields 0.19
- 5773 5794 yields -0.01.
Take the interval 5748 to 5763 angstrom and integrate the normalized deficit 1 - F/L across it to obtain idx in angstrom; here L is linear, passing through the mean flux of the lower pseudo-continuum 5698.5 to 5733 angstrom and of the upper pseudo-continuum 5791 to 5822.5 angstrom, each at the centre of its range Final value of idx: -0.9 angstrom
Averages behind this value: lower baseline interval 58.1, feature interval 62.8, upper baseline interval 60.7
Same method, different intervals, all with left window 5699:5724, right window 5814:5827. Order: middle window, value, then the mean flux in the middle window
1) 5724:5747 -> -0.1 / 58.7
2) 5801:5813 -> -0.3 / 61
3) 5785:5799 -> -0.1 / 59.7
